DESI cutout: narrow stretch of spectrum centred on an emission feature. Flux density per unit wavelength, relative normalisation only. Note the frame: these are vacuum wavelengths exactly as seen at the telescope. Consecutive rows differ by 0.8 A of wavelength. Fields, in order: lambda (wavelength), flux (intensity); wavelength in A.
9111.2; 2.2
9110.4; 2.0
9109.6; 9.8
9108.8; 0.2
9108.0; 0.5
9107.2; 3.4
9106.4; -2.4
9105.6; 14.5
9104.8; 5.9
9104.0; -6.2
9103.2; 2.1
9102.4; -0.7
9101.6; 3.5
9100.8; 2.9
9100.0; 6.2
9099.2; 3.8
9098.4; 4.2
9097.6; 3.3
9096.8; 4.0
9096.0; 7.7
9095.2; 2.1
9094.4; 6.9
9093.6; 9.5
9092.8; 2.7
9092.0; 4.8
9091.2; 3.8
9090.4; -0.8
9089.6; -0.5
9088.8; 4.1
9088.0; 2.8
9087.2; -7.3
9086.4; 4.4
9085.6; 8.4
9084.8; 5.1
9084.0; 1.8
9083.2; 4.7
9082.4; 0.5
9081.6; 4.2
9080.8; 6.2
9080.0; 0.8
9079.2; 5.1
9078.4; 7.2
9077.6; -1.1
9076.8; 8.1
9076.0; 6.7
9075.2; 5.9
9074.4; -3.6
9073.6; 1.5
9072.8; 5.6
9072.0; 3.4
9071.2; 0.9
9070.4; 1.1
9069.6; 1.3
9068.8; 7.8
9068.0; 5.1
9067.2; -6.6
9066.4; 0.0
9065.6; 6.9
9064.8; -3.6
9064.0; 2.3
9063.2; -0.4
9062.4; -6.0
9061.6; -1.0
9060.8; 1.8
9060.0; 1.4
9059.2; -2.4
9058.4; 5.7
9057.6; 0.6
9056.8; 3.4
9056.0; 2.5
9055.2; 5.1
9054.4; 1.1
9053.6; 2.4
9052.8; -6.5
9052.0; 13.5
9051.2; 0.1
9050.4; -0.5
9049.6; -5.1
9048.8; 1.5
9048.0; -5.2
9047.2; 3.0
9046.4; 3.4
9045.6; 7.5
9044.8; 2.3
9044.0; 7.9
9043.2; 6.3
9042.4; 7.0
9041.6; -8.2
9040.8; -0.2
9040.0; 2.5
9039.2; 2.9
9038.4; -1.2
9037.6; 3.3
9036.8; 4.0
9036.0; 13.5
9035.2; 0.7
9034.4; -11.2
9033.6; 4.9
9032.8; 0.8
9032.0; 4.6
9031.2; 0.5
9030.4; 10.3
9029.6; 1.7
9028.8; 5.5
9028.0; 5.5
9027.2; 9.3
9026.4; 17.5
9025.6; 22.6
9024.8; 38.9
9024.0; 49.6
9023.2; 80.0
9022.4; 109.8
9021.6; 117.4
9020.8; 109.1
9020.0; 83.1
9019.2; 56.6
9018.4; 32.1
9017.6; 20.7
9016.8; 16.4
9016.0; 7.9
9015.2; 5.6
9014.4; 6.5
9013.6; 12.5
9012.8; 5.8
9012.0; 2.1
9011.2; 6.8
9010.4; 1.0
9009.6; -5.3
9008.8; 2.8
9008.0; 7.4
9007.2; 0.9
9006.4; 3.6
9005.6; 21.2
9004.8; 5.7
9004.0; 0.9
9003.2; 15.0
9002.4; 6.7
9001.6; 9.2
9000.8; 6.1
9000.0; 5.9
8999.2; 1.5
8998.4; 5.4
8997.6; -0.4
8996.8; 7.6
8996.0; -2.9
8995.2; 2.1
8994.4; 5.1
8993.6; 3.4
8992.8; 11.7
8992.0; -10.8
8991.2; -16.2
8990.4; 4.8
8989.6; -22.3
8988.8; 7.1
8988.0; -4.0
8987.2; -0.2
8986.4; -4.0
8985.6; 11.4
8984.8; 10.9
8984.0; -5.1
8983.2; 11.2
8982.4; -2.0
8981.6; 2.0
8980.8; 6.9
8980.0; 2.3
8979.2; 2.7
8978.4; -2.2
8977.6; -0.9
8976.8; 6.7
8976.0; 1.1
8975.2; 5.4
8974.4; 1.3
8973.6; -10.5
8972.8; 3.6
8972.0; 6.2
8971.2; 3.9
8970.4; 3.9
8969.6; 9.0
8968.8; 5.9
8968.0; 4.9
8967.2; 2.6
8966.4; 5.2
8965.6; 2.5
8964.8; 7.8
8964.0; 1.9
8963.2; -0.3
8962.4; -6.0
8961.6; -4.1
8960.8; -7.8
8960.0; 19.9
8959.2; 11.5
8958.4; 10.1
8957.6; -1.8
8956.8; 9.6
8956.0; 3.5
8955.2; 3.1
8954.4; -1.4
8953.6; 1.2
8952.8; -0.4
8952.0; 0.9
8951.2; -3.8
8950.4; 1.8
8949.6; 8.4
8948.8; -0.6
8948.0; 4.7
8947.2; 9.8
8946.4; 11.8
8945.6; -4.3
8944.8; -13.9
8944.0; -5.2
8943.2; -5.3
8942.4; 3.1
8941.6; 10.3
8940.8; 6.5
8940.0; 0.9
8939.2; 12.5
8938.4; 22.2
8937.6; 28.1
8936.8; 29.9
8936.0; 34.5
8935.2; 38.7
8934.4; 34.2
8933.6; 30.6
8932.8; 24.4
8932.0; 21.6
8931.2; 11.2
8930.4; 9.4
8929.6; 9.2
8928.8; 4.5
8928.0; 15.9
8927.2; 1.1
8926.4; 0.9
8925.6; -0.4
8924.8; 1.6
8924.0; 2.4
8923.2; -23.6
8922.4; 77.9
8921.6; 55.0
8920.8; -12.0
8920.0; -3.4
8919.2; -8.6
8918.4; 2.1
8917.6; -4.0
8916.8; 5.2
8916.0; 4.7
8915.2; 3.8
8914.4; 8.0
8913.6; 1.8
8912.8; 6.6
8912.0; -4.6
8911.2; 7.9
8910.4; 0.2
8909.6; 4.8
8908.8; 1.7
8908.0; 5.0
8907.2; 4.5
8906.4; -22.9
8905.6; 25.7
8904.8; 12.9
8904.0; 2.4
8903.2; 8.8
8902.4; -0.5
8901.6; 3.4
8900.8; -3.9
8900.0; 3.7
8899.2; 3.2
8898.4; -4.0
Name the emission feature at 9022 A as [O III]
